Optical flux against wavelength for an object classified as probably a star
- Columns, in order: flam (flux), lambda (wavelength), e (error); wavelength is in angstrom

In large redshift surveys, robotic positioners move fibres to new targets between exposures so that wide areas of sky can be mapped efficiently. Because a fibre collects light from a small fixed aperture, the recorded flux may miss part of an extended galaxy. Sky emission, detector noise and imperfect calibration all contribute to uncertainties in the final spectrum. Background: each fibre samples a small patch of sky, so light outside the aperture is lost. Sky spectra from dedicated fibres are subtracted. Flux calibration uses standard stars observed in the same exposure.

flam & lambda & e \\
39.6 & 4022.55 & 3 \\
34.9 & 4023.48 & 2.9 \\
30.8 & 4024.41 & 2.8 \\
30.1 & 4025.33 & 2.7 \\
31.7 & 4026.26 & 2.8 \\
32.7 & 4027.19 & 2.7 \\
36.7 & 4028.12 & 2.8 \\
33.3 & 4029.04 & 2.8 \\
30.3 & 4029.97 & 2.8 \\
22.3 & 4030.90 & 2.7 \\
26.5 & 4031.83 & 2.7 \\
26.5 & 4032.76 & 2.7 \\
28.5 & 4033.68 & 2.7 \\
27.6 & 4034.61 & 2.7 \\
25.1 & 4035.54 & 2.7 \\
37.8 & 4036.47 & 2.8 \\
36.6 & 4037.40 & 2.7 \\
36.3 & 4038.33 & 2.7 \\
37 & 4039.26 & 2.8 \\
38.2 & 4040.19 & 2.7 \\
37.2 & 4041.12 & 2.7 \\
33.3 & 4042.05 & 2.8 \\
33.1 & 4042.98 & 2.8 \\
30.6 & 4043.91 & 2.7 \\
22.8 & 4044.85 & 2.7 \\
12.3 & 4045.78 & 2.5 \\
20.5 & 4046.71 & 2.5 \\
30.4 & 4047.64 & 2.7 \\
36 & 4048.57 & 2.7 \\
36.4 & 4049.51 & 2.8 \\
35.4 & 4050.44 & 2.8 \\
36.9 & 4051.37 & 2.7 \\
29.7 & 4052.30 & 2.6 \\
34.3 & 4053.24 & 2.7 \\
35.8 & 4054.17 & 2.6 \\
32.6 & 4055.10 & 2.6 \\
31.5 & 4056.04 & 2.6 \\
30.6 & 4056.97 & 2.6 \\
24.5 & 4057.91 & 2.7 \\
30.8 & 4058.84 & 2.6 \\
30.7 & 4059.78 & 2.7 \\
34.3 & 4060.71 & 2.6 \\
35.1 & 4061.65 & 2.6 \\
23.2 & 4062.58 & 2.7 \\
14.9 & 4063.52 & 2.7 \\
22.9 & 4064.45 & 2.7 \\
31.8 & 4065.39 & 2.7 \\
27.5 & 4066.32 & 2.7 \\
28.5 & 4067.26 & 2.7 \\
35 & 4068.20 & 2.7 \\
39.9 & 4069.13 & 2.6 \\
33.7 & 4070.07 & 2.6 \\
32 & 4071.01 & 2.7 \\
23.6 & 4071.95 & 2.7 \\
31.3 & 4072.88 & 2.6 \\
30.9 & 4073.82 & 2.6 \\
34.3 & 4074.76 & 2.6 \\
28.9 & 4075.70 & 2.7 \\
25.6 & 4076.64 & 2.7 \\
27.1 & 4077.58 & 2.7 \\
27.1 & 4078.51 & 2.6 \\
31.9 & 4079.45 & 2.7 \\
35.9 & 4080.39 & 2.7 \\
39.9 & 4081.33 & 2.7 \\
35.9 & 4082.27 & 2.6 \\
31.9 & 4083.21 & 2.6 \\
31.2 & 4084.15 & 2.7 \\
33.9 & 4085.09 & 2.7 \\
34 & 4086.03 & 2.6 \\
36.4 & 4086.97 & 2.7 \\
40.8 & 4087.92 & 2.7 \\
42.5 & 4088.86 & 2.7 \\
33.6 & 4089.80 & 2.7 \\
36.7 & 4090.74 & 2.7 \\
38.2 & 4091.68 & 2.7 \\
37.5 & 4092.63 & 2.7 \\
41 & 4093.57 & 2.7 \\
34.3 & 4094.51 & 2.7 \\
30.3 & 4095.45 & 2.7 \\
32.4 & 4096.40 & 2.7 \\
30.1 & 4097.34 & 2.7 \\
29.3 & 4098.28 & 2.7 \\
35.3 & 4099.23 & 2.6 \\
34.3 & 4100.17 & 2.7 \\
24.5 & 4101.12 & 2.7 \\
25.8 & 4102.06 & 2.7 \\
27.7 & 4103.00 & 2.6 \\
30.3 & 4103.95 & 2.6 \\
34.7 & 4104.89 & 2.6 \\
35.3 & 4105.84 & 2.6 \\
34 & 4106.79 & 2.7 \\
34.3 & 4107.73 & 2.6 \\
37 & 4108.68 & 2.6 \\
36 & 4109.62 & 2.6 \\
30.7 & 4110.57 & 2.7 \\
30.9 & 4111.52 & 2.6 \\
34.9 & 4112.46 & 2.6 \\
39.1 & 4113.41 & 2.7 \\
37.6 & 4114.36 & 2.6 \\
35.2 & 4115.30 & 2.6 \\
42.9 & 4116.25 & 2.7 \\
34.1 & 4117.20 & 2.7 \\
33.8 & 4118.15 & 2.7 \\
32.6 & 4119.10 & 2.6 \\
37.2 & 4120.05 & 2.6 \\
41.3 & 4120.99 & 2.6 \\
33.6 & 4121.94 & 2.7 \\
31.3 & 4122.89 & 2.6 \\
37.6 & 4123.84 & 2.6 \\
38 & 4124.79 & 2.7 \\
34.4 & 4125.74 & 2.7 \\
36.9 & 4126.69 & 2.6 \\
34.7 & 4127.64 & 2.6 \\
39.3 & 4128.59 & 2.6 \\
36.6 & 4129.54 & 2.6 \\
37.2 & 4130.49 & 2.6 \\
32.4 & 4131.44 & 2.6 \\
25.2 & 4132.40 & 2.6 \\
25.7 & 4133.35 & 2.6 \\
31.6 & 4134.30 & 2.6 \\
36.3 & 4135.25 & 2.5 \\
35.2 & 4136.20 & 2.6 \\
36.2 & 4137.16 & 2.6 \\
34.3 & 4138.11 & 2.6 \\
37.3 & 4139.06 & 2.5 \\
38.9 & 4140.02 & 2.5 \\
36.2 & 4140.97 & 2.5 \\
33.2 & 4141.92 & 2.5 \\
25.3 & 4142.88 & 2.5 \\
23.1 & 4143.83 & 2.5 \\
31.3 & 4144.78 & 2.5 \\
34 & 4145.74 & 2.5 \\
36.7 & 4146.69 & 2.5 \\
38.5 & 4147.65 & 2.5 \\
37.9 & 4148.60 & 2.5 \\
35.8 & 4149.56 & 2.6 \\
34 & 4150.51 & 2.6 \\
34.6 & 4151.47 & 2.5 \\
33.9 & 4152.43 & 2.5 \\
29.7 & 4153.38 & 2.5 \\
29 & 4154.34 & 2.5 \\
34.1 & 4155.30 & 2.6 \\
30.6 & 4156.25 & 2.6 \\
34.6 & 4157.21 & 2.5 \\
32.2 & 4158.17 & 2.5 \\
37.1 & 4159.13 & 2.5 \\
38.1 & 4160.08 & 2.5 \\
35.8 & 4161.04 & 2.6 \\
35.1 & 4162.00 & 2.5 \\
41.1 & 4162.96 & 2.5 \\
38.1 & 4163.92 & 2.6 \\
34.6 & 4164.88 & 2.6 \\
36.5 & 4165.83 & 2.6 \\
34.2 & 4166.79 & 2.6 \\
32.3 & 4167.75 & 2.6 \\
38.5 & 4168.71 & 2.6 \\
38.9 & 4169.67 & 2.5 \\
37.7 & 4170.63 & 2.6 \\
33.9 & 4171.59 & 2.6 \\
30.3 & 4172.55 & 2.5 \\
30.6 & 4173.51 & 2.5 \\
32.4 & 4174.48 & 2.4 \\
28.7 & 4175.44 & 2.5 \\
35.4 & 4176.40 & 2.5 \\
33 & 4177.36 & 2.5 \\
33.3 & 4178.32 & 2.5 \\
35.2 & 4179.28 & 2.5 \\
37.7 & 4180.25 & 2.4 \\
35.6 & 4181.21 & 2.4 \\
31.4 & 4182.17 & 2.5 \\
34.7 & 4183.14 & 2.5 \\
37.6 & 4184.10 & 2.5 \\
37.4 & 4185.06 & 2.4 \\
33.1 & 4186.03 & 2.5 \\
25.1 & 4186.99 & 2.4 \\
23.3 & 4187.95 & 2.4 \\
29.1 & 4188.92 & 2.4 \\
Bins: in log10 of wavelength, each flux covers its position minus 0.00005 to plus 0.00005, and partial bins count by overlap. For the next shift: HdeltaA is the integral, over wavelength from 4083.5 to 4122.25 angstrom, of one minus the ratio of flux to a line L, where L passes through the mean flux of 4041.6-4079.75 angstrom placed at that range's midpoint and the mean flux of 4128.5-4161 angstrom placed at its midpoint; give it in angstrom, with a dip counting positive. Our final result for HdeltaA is -3.3 angstrom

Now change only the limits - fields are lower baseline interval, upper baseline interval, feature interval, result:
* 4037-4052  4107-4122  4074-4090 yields 0.2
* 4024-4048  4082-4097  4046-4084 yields 2.6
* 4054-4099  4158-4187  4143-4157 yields 0.5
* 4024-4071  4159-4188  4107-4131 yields -2.1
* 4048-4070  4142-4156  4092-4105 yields 0.0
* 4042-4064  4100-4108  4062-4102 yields -2.1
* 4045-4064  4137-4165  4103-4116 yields -0.9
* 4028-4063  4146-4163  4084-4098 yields -1.3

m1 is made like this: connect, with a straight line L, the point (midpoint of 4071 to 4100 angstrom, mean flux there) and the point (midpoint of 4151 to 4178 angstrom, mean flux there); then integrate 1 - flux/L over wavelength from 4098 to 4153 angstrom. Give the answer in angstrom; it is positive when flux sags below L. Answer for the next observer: -0.4 angstrom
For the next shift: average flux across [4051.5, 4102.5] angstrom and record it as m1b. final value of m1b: 32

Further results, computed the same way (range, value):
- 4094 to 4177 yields 34.1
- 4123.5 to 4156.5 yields 33.9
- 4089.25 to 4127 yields 34.4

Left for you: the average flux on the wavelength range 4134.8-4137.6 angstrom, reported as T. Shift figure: 35.8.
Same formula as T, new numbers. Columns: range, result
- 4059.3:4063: 30.9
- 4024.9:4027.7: 31.5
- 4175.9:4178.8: 33.9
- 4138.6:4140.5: 38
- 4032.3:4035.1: 27.6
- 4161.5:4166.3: 37.1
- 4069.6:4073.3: 30.1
